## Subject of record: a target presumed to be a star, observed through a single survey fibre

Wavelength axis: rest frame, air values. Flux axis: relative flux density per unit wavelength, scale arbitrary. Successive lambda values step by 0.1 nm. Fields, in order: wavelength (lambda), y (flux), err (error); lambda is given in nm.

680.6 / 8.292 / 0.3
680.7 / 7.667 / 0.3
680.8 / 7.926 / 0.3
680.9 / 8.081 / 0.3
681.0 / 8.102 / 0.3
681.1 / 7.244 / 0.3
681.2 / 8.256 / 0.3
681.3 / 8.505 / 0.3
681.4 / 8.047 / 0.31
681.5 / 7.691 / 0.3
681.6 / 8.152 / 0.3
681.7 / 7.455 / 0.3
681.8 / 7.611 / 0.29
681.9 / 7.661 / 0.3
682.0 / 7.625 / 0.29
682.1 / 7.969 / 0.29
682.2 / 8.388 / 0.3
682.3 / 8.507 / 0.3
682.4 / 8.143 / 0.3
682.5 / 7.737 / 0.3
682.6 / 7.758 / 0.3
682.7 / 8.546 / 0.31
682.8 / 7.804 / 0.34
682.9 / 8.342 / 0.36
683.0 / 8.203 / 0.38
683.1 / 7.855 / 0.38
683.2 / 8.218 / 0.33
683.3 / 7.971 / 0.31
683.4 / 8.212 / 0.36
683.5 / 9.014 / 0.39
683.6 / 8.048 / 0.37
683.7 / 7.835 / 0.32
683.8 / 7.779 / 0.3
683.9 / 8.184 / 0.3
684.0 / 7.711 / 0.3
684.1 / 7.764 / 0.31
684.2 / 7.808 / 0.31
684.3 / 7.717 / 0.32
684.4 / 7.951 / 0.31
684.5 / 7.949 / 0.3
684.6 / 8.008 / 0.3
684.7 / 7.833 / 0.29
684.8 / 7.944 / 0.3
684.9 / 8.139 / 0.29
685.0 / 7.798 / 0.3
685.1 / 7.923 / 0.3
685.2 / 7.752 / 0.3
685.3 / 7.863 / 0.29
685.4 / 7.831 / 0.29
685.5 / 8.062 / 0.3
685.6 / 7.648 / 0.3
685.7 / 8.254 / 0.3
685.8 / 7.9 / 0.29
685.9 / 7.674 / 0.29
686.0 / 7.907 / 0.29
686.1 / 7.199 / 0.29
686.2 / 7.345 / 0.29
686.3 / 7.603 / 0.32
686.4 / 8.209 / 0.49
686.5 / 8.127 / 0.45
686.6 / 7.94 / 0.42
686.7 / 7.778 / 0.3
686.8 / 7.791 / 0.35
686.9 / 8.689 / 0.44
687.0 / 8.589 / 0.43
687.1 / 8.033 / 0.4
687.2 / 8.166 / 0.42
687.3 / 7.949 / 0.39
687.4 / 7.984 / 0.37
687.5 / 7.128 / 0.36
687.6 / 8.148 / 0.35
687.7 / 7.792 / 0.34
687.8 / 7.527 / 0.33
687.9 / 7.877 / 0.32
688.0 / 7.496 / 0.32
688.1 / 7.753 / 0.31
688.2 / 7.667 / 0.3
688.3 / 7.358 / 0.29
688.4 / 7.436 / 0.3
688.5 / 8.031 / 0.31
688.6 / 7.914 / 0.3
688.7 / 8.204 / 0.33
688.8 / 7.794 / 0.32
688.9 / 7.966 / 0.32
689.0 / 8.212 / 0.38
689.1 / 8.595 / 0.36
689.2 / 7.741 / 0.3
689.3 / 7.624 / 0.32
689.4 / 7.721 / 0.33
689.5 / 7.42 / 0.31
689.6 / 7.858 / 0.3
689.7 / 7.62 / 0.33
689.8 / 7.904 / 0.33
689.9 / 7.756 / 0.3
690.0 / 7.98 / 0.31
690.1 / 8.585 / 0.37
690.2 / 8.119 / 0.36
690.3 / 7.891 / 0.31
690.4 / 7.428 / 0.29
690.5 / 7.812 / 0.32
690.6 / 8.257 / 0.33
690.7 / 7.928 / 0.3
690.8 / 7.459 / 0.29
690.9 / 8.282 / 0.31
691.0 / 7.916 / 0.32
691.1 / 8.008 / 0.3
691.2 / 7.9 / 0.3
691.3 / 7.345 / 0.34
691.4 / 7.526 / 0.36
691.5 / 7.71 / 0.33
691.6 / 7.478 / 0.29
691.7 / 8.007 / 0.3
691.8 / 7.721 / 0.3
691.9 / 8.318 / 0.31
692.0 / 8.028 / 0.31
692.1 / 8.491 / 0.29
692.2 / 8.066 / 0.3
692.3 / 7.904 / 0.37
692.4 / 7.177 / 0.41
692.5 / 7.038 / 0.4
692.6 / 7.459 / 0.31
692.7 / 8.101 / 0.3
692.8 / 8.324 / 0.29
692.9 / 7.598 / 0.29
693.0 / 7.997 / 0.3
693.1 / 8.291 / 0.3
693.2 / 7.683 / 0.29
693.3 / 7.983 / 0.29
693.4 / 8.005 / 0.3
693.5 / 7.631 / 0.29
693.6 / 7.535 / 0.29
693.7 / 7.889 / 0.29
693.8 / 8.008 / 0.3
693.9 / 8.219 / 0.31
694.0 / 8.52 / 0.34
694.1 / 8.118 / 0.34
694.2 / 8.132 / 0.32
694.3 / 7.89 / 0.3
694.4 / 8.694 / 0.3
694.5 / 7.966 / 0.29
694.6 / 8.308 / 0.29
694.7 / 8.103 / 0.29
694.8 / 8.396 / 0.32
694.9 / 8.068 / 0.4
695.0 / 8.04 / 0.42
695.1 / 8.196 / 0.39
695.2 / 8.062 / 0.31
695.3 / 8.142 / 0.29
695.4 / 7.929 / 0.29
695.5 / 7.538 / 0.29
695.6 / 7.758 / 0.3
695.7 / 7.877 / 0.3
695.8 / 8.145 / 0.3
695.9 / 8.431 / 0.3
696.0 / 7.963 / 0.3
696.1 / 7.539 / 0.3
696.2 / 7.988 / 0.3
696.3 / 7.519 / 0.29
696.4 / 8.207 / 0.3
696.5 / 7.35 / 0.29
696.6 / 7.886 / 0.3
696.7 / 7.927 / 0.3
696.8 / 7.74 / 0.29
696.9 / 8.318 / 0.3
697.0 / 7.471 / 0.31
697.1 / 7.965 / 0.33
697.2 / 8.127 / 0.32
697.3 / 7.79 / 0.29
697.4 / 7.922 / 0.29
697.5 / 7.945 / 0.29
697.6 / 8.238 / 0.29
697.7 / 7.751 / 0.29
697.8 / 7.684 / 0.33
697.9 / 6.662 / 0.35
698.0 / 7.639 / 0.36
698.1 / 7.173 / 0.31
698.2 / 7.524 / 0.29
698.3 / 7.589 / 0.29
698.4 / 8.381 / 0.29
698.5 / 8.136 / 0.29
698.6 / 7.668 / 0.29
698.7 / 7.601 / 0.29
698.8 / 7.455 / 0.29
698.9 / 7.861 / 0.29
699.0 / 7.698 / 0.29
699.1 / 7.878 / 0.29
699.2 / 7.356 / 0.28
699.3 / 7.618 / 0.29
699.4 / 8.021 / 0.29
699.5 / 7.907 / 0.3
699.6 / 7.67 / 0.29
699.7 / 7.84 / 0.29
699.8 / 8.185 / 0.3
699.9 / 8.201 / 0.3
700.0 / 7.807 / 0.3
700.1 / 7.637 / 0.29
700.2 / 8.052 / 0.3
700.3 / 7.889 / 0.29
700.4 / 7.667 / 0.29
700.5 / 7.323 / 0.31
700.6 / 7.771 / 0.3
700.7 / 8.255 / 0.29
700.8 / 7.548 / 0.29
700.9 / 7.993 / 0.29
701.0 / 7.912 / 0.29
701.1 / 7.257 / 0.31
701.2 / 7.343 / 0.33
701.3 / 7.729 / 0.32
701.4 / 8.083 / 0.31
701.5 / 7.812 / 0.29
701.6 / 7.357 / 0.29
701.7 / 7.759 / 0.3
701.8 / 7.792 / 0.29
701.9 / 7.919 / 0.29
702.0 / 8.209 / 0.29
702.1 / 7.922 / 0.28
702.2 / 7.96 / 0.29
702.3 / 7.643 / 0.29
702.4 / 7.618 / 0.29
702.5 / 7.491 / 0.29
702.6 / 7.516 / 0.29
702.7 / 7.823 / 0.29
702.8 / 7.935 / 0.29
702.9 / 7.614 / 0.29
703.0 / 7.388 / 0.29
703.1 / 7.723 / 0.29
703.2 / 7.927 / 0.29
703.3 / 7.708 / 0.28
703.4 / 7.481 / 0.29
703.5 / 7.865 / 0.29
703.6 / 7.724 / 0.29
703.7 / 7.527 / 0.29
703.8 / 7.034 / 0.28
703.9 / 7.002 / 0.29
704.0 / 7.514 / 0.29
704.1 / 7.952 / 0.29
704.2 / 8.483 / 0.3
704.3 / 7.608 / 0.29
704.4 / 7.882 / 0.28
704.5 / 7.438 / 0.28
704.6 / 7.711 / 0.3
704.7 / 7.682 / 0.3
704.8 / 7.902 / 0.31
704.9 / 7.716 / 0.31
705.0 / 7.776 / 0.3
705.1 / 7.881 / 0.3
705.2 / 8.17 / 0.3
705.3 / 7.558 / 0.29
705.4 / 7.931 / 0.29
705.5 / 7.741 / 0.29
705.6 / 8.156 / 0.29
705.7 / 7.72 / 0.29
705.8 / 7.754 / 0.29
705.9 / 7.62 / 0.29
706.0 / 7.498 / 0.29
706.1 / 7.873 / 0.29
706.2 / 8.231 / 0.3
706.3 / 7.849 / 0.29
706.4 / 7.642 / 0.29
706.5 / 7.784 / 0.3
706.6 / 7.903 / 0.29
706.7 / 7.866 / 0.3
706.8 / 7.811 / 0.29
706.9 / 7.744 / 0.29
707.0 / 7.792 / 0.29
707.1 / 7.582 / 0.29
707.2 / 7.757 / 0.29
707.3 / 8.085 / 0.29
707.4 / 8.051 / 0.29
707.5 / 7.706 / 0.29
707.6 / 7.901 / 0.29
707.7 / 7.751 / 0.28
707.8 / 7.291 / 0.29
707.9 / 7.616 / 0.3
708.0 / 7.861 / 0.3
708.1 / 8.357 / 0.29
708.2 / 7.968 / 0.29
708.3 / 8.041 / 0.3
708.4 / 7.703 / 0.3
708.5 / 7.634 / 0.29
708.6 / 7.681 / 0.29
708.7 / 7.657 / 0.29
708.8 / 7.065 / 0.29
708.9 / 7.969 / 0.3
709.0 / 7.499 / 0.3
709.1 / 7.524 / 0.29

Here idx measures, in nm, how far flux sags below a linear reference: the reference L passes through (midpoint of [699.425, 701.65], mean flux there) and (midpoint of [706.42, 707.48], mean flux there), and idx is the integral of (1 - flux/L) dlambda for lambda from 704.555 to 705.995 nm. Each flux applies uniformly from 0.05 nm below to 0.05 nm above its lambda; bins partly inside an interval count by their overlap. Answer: 0.003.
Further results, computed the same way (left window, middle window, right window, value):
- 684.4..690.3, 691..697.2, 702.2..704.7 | -0.11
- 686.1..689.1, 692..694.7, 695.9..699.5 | -0.05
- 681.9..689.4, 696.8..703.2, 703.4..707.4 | 0.04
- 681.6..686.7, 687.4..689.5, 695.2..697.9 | 0.03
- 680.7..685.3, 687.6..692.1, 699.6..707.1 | 0.03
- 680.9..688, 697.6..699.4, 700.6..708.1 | 0.04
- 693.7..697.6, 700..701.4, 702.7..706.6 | 0.02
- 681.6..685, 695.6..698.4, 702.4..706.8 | 0.01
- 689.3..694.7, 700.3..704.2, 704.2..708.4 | 0.07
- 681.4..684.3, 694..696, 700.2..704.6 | -0.07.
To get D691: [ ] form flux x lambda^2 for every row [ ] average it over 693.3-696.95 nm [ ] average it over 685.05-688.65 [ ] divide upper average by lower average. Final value 1.04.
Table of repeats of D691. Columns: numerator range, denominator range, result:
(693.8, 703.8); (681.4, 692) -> 1.03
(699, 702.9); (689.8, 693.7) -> 1.02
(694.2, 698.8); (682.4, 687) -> 1.03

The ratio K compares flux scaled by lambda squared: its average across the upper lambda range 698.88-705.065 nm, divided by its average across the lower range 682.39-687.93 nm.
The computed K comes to 1.02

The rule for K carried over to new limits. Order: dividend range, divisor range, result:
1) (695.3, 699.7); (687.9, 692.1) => 1.01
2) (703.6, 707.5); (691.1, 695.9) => 1.01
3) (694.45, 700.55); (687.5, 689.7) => 1.03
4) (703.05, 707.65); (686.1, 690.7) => 1.04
